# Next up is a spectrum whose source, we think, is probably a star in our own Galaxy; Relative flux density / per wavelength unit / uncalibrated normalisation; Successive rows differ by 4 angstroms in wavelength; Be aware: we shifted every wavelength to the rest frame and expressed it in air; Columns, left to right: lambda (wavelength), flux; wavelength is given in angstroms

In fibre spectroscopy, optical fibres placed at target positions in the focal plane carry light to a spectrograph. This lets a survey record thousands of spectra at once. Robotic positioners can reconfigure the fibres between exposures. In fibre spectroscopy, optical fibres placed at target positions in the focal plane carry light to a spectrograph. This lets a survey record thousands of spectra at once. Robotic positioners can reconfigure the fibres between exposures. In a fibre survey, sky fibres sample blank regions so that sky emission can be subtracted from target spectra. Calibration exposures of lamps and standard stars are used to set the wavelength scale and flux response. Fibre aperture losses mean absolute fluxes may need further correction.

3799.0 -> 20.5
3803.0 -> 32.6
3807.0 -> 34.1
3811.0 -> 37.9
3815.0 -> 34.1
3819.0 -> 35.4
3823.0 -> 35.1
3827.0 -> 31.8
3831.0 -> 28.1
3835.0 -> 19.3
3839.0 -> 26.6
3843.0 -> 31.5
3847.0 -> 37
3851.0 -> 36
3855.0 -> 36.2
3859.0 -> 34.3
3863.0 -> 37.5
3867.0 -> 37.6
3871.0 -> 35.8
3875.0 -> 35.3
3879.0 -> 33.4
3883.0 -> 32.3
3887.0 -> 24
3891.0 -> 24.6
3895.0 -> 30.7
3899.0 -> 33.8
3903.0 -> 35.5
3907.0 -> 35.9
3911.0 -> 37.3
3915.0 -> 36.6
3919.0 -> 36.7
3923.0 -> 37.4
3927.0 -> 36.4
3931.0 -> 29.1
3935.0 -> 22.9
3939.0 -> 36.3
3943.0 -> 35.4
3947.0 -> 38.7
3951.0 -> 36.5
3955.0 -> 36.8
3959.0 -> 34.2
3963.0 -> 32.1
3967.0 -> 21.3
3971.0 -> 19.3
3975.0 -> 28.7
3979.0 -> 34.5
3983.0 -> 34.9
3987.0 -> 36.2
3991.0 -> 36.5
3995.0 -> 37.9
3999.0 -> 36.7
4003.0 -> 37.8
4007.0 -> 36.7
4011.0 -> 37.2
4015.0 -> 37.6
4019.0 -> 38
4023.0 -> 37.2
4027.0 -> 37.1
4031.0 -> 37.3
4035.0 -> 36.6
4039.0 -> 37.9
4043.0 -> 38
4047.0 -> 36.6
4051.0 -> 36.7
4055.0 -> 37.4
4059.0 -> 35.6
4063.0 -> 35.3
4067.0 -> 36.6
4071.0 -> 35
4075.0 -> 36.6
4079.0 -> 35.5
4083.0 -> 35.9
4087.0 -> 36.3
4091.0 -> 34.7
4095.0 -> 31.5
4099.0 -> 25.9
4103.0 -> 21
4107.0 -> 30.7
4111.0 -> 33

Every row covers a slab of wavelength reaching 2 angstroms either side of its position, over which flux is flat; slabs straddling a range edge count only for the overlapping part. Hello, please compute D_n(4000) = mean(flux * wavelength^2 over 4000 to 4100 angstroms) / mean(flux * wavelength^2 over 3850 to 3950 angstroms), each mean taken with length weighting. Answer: 1.1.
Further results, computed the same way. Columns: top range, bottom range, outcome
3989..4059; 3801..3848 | 1.29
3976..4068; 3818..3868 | 1.23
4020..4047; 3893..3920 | 1.13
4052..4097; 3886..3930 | 1.15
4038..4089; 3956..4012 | 1.14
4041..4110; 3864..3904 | 1.16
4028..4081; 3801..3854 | 1.27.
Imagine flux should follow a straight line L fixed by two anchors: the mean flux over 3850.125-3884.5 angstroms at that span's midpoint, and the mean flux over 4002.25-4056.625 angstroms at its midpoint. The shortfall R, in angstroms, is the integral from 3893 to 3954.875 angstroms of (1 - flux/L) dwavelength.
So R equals 2.4 angstroms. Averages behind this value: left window 35.4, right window 37.3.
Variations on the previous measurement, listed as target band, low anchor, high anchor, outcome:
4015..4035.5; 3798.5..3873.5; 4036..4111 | -1.99 angstroms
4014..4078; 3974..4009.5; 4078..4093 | -2.04 angstroms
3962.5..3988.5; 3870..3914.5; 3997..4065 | 4.44 angstroms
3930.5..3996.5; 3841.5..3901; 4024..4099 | 4.04 angstroms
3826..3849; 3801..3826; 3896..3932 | 3.94 angstroms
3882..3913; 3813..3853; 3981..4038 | 1.65 angstroms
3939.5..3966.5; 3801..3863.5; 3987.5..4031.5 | 0.73 angstroms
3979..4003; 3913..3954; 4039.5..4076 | -0.60 angstroms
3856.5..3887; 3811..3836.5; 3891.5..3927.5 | -0.91 angstroms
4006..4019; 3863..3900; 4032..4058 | -0.42 angstroms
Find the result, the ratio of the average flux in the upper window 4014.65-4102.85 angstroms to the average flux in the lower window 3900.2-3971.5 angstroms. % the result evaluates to 1.06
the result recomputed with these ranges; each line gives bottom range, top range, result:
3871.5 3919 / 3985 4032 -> 1.13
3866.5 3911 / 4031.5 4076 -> 1.12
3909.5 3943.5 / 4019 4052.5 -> 1.09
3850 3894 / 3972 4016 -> 1.07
